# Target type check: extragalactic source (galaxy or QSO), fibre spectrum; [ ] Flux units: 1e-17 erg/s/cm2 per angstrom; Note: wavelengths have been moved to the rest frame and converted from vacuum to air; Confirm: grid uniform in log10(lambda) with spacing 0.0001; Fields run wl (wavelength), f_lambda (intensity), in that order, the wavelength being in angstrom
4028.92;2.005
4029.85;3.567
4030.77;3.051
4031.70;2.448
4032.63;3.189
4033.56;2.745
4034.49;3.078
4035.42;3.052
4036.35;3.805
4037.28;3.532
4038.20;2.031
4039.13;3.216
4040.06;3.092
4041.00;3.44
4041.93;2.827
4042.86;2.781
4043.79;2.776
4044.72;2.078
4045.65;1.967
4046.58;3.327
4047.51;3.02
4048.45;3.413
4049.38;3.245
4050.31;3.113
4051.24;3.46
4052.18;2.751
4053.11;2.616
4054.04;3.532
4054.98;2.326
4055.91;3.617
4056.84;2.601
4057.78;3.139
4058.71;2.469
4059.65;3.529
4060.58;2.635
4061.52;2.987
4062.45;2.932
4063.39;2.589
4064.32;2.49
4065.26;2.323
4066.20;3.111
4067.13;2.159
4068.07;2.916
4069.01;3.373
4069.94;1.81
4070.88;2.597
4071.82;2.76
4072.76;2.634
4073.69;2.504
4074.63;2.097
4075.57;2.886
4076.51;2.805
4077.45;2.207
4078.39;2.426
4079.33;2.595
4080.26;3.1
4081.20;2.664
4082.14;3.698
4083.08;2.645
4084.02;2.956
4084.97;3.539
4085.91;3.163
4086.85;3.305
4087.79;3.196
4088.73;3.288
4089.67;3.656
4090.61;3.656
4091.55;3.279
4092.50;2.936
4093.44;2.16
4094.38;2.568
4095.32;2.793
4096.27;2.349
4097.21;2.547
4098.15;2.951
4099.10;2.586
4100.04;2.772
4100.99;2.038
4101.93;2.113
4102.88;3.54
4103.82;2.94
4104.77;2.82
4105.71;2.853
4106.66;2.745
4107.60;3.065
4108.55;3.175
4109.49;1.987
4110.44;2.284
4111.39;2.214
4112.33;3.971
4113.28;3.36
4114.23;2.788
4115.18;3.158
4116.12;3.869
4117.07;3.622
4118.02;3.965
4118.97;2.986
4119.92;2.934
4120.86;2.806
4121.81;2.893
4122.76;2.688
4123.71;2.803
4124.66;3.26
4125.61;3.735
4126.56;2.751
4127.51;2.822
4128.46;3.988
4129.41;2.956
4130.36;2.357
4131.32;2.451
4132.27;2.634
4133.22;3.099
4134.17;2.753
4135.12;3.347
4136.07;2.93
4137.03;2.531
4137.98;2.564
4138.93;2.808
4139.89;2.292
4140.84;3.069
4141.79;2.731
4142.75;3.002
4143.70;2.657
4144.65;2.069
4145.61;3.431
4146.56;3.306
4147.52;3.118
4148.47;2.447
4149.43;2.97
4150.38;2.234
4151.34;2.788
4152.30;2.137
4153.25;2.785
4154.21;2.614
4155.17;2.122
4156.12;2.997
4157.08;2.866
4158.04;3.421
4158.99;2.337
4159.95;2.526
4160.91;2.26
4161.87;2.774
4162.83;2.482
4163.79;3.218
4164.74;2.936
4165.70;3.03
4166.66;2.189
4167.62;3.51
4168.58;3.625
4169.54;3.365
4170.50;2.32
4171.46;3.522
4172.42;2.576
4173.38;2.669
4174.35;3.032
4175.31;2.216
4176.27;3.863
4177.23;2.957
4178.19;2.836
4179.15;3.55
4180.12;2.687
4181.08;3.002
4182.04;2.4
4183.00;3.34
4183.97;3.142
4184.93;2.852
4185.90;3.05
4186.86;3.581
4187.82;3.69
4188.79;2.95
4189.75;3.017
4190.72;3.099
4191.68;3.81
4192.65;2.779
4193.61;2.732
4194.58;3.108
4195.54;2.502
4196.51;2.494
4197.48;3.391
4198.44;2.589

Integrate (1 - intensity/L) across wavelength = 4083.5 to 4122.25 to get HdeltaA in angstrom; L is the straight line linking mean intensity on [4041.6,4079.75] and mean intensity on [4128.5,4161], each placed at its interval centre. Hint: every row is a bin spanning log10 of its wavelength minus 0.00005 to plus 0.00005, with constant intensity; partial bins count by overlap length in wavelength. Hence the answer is -3.02 angstrom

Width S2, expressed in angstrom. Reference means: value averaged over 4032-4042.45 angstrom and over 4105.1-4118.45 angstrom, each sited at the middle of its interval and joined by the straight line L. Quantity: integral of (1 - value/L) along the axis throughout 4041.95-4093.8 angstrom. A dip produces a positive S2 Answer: 3.44 angstrom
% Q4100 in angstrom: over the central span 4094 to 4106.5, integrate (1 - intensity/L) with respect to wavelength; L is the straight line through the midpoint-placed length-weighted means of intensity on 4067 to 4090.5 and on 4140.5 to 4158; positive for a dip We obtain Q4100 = 0.64 angstrom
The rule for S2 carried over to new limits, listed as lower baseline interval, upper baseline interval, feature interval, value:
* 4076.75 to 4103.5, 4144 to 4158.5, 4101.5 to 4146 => -1.9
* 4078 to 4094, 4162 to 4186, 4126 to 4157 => 2.4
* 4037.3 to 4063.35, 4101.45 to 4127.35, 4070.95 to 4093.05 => 0.2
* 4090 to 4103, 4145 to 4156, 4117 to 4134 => -1.9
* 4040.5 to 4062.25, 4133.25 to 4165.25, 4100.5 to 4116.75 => -0.3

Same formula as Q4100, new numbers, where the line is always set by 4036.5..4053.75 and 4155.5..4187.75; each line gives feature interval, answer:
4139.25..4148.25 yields 0.3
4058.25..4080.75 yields 2.2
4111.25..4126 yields -1.3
